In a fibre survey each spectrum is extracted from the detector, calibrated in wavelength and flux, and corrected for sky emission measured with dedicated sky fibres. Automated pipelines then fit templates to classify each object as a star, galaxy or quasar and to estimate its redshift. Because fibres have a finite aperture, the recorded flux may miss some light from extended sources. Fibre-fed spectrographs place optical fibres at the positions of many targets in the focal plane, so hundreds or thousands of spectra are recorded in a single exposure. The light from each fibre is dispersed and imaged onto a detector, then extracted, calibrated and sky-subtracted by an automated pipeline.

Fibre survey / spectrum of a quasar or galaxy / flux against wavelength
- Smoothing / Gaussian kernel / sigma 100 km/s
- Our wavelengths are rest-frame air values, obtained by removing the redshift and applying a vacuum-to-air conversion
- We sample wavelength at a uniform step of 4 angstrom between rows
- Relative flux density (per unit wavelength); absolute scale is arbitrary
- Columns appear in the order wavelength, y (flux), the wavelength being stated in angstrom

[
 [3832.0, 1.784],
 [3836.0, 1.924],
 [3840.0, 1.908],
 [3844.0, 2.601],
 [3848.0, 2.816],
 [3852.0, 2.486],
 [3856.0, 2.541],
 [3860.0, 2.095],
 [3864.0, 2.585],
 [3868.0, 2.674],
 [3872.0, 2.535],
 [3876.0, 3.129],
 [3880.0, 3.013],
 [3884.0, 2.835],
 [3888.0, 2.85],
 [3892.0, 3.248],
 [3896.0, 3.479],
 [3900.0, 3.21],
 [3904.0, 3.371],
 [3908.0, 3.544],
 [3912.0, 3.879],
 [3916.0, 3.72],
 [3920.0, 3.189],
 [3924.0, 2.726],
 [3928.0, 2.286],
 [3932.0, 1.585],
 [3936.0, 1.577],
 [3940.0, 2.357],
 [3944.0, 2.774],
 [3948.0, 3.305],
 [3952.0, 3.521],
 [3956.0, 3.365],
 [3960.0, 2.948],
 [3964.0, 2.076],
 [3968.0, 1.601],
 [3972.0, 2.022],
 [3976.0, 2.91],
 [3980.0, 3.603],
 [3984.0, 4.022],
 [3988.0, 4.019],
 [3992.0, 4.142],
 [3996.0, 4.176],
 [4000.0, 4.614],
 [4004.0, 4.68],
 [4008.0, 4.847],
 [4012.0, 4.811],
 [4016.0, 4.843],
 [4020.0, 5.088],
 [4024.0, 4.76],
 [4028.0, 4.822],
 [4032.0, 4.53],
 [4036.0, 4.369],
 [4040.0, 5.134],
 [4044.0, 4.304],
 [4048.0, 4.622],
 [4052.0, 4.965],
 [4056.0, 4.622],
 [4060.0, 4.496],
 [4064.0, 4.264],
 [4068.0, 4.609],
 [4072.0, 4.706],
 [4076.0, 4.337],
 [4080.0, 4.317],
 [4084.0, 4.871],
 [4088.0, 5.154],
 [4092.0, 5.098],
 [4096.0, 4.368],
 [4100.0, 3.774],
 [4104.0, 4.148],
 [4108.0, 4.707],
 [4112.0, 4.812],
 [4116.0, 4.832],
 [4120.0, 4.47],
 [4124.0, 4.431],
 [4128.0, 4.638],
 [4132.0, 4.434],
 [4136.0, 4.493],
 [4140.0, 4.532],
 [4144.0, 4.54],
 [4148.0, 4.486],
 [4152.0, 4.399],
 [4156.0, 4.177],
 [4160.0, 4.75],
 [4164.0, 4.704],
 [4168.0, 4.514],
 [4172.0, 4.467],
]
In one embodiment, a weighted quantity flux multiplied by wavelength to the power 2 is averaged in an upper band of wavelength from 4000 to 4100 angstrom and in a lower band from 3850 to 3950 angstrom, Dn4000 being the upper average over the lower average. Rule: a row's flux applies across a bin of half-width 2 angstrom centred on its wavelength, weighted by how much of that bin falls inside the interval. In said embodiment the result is 1.77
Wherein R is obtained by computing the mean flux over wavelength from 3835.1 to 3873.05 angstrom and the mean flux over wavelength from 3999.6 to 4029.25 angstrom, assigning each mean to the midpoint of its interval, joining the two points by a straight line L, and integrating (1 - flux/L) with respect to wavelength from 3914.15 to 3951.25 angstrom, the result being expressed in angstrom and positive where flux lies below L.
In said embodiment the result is 9.8 angstrom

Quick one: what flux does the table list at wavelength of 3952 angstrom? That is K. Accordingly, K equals 3.521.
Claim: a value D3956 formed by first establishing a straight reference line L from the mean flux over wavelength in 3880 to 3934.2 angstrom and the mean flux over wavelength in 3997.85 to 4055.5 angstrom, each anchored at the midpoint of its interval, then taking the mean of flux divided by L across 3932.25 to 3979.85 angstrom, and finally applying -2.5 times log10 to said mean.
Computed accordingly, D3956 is 0.40 mag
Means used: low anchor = 3.06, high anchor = 4.74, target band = 2.59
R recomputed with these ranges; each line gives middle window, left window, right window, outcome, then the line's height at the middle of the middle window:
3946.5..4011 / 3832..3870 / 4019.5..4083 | 5.3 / 3.8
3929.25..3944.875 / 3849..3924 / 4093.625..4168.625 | 6.1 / 3.32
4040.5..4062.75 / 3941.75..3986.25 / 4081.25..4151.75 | -4.4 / 3.87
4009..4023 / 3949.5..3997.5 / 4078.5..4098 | -4.2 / 3.78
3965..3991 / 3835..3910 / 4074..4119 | 4.4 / 3.63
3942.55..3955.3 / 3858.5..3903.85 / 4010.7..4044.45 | 1.8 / 3.76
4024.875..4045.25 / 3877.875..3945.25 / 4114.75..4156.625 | -4.6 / 3.79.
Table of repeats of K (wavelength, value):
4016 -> 4.843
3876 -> 3.129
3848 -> 2.816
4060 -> 4.496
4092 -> 5.098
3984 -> 4.022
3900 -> 3.21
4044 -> 4.304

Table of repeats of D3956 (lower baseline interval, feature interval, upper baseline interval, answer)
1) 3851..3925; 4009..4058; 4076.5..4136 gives -0.17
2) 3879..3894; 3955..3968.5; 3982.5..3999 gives 0.44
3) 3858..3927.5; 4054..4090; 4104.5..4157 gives -0.11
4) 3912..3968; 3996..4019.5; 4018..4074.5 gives -0.19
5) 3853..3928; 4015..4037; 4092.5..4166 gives -0.23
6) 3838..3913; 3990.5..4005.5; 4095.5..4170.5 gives -0.21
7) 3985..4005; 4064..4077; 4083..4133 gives -0.01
